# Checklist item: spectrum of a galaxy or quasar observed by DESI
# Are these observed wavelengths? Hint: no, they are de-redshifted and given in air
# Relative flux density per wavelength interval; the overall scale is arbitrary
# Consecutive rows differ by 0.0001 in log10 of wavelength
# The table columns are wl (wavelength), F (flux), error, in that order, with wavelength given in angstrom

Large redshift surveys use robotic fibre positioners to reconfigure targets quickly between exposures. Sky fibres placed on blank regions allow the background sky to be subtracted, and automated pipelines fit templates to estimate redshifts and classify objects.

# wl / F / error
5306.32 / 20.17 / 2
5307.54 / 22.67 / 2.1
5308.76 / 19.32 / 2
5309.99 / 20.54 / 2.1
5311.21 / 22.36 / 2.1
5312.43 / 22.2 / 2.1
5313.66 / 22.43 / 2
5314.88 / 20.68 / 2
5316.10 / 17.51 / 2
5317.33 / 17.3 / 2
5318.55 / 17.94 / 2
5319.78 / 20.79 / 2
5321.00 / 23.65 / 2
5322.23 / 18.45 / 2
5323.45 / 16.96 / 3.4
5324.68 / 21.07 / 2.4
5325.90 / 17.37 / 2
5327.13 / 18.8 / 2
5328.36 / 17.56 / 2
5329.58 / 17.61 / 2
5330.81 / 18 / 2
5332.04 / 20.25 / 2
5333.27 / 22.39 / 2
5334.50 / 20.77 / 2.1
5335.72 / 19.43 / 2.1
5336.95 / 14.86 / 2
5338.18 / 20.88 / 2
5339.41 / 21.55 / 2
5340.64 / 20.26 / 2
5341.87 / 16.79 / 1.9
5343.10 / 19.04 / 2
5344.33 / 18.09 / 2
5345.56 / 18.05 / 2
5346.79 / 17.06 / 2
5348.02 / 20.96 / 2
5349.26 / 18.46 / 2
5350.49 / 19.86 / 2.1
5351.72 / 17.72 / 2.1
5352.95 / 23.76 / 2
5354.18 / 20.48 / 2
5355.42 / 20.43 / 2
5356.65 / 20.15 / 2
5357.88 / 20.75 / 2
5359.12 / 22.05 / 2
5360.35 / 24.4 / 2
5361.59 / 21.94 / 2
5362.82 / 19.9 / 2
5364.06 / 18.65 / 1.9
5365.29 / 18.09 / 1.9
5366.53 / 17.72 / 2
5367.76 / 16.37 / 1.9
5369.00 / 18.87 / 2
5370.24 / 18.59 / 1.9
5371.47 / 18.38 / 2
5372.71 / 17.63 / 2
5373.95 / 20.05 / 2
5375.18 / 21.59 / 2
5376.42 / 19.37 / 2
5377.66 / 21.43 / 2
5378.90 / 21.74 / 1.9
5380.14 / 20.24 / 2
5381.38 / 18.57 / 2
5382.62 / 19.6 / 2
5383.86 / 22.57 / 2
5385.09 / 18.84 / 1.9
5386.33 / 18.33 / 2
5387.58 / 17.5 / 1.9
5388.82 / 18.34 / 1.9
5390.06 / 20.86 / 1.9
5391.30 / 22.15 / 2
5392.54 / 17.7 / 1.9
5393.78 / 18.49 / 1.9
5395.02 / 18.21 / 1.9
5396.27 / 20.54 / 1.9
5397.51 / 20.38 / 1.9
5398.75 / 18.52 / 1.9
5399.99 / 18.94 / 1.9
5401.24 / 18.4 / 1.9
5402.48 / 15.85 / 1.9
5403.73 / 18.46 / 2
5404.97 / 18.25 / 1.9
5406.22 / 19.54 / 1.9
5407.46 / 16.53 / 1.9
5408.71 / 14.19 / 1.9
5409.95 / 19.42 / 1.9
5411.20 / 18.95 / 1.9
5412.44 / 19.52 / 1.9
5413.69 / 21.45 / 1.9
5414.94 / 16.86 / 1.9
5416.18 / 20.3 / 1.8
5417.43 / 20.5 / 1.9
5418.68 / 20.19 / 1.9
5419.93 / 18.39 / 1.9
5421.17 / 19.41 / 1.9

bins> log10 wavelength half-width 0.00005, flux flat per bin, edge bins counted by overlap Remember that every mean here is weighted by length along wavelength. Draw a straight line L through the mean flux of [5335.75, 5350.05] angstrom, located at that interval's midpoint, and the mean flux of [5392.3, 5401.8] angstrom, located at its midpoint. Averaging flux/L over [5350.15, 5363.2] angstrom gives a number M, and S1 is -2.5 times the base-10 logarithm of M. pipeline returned -0.12 mag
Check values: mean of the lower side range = 18.8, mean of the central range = 21.1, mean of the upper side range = 18.9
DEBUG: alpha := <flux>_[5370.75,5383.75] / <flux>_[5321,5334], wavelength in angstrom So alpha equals 1.0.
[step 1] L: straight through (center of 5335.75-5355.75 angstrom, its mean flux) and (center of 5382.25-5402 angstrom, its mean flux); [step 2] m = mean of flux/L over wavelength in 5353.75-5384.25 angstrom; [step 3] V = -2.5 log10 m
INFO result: -0.04 mag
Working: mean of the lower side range 19.2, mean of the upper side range 19.3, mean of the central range 20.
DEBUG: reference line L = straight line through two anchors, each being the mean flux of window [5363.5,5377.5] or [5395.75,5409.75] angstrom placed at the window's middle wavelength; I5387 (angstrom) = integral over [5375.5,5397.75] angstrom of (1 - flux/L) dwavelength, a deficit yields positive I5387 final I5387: -1.5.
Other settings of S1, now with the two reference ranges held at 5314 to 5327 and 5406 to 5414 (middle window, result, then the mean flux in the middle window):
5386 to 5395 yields -0.027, 19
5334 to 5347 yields 0.011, 18.8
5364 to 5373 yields 0.044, 18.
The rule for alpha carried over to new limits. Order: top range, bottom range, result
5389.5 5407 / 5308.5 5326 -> 0.95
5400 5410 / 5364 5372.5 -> 0.97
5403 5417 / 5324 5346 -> 0.97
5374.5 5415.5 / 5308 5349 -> 0.99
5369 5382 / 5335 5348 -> 1.05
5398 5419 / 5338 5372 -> 0.95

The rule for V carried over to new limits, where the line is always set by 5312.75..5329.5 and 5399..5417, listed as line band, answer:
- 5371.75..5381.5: -0.08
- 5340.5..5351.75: 0.02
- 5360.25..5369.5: -0.02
